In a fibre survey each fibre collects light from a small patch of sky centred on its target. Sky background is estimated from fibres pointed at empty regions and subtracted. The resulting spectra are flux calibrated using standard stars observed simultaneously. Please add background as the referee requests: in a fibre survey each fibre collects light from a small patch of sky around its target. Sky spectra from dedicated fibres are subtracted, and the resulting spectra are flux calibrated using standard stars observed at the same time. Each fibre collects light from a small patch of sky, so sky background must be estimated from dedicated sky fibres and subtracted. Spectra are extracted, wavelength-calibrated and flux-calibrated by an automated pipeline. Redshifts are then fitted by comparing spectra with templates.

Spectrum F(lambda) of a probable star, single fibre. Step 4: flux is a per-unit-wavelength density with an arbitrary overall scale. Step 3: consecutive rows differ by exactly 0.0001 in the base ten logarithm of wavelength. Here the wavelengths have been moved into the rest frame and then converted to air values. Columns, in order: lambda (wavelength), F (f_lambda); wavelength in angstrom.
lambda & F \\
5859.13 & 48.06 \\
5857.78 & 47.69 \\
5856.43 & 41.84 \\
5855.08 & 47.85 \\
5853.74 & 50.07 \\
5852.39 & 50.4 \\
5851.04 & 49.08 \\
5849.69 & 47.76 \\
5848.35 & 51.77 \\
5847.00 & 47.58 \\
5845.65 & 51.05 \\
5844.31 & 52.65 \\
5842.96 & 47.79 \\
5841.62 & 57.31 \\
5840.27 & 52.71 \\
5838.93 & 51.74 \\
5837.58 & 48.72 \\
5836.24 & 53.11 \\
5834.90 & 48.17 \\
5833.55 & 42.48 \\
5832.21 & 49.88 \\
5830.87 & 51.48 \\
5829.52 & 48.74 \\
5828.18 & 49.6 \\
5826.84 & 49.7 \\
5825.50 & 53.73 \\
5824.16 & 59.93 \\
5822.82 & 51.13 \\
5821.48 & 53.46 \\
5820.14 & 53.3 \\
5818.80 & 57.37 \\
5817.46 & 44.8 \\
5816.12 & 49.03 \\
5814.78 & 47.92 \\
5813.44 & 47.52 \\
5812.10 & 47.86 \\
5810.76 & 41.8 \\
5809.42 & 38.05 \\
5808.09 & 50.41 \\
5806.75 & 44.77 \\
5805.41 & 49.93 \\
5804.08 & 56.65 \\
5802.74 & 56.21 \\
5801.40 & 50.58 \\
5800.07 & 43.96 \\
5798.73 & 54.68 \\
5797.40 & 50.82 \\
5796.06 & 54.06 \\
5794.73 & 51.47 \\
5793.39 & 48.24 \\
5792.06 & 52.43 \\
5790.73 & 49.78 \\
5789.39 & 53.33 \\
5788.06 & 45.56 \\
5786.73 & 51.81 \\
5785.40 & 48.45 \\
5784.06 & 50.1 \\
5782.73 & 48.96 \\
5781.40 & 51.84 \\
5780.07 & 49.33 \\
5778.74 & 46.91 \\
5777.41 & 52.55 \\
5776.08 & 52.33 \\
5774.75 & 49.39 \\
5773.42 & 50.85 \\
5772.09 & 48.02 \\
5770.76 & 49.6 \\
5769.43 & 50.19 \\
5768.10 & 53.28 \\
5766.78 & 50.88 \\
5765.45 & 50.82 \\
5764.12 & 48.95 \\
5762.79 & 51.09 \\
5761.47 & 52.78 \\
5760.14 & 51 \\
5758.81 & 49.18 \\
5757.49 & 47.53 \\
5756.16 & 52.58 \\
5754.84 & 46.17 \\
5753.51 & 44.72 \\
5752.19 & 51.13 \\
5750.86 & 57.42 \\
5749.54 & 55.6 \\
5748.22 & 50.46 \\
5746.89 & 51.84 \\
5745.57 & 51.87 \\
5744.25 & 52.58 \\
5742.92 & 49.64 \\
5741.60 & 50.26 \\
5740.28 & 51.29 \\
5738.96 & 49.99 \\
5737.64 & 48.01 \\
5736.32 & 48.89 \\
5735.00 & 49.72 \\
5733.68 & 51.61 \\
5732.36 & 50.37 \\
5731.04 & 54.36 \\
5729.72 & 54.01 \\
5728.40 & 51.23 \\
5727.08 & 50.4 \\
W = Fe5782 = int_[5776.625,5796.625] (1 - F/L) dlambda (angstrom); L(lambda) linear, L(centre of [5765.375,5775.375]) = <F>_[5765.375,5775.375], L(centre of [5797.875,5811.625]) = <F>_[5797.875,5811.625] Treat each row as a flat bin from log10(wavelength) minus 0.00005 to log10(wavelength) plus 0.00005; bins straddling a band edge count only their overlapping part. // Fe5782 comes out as -0.3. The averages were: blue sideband 50.4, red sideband 48.7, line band 50.3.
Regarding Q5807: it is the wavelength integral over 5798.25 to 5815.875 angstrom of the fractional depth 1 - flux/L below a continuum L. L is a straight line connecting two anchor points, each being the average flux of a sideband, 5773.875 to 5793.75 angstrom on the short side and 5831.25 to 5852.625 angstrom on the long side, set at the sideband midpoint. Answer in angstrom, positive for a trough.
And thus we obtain 0.6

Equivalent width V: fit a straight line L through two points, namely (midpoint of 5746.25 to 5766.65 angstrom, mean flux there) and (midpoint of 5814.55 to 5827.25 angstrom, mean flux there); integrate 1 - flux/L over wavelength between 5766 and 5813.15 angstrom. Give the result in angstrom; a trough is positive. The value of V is 1.52 angstrom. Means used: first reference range 50.7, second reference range 52.2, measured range 49.8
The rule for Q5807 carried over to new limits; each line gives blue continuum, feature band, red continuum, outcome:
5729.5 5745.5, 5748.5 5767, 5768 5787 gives -0.1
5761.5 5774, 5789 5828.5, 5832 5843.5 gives 0.0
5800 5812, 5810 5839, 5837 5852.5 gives -0.3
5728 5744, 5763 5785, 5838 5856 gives 0.2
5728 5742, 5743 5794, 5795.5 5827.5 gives 0.1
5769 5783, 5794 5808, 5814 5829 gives -0.1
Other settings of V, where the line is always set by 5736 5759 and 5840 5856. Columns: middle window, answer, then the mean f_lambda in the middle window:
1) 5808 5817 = 0.83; 45.8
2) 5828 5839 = 0.26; 49.2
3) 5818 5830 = -0.62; 53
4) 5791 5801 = -0.06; 50.8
